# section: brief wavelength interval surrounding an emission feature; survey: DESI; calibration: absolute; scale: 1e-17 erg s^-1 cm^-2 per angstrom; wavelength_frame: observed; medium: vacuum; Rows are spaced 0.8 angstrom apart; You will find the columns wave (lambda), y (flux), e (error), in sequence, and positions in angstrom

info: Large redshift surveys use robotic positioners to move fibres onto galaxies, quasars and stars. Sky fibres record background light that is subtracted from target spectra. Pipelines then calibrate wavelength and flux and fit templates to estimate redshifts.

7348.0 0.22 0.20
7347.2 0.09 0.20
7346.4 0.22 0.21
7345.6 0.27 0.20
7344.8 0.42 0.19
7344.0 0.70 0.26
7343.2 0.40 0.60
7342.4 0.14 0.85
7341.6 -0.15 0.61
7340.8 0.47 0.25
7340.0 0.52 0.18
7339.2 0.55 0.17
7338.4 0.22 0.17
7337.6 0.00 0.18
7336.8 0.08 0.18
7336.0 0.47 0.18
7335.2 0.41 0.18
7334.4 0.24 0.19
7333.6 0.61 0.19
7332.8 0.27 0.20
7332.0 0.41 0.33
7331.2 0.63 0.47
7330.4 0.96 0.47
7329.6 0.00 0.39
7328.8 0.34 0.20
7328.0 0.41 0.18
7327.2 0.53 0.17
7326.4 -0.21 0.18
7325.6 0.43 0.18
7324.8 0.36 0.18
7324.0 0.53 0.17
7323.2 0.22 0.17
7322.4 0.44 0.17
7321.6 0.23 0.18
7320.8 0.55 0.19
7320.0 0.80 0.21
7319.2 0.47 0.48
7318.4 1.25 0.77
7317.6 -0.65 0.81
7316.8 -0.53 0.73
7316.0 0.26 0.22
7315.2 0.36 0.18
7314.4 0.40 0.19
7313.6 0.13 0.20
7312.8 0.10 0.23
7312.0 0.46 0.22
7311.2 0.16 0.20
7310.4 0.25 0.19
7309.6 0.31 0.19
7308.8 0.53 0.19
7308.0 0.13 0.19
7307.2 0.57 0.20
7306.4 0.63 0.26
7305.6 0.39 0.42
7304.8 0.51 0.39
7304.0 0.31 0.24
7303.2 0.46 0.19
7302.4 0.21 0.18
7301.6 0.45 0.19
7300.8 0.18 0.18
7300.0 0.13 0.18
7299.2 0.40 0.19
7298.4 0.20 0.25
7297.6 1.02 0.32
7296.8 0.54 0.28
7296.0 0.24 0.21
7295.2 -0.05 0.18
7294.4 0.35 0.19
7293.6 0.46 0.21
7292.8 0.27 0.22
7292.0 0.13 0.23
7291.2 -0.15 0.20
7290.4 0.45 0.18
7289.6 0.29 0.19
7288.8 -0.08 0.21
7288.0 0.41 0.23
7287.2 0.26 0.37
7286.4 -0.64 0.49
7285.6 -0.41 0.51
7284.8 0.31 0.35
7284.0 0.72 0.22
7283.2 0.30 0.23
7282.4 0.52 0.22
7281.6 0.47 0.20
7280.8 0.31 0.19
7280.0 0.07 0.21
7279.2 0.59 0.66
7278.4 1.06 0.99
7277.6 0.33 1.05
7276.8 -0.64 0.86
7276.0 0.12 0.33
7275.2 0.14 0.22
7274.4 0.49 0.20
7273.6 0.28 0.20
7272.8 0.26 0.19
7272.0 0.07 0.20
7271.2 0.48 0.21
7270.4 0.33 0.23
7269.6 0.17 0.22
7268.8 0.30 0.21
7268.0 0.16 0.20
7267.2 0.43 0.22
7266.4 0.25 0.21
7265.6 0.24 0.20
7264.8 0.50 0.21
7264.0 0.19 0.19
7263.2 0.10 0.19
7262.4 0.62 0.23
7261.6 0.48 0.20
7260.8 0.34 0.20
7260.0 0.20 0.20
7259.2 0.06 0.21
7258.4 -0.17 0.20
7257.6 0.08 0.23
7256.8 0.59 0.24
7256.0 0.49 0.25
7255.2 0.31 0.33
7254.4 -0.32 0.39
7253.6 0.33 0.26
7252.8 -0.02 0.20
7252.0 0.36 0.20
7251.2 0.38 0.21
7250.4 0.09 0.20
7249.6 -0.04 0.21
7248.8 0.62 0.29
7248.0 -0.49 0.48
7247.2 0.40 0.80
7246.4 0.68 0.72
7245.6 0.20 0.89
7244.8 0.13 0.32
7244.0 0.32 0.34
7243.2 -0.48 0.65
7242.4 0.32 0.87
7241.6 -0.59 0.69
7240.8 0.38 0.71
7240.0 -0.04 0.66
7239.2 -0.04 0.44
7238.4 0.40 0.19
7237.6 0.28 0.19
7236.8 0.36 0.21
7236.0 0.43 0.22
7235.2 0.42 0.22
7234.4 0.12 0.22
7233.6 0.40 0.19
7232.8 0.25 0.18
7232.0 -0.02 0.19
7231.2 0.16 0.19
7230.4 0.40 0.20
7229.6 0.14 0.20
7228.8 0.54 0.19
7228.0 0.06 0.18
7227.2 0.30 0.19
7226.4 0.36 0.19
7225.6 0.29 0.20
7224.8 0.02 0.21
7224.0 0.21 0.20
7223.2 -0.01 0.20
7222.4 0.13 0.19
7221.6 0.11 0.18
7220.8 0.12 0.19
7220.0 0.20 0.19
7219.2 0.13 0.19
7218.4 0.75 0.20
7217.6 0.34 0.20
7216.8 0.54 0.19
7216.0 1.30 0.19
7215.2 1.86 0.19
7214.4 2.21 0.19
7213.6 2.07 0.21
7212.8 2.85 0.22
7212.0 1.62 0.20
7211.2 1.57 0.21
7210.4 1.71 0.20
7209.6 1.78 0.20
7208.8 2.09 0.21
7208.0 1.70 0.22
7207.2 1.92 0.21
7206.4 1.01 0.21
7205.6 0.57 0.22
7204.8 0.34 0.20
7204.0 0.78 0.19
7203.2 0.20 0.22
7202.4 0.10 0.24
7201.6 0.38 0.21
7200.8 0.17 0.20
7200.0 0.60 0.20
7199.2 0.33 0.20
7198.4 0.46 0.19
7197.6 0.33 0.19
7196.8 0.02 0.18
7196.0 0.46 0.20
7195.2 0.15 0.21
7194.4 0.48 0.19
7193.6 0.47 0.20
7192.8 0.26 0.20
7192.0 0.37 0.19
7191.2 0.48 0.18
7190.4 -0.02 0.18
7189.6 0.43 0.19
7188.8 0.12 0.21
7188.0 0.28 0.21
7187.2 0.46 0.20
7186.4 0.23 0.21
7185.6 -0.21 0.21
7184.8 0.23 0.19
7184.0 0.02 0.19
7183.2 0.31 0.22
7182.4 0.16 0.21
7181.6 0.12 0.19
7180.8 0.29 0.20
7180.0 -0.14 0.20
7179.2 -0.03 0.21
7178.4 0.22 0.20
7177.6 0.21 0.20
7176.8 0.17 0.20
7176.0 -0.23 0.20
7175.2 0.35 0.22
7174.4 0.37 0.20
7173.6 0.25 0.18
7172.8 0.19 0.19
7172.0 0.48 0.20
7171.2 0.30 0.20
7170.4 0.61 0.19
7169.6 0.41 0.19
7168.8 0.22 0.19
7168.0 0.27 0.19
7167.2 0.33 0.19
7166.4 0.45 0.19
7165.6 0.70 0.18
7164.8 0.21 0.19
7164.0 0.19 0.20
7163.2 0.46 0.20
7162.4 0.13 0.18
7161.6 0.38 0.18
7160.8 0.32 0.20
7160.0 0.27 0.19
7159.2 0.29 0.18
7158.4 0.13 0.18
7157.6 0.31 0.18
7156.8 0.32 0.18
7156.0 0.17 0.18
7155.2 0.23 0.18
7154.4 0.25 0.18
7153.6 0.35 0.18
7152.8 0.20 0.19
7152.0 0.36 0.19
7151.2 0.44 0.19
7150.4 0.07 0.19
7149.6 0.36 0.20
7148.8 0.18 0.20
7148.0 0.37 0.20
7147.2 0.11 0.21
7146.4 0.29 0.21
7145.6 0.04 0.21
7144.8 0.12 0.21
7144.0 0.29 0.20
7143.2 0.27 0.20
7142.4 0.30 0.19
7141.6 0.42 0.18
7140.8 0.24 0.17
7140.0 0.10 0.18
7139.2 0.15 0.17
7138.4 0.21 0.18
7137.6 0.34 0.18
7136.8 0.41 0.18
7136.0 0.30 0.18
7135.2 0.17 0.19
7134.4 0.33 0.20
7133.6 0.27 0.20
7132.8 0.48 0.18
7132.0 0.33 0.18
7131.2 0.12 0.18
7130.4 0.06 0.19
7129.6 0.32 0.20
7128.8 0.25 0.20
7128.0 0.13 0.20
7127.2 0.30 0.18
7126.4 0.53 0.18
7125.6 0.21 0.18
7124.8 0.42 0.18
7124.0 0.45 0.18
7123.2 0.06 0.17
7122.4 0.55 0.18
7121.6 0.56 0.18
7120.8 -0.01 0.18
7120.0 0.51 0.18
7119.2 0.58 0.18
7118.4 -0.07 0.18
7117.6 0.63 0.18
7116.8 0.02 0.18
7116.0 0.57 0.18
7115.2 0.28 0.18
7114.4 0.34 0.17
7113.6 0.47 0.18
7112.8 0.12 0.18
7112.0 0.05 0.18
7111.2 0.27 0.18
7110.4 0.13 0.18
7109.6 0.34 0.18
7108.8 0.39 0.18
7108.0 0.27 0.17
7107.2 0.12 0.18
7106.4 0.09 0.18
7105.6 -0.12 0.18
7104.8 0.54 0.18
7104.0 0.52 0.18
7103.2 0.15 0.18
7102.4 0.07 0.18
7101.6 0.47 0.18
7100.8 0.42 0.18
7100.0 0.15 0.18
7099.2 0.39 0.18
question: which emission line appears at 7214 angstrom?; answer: [O II] 3727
